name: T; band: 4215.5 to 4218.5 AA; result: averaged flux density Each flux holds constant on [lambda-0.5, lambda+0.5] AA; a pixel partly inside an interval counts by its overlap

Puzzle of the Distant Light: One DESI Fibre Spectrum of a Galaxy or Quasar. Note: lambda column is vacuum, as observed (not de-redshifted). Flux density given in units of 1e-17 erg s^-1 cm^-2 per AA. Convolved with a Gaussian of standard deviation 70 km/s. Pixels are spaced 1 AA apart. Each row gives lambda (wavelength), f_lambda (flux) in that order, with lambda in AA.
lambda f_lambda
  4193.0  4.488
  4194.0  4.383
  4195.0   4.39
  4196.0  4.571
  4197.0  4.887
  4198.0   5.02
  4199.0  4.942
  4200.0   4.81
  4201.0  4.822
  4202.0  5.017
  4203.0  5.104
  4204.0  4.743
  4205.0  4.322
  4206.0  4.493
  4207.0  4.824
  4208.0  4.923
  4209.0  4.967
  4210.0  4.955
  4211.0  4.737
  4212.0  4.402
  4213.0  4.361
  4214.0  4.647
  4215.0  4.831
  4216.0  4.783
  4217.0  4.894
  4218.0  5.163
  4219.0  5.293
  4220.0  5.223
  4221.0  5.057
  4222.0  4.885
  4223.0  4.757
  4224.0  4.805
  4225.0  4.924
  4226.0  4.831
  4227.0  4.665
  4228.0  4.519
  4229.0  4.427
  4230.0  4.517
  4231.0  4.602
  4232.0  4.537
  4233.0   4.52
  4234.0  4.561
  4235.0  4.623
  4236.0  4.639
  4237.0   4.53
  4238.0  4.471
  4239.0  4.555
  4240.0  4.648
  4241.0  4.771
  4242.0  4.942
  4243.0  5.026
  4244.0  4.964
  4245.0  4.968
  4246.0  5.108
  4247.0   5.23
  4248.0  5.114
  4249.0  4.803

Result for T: 4.95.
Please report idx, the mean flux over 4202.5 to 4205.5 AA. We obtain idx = 4.72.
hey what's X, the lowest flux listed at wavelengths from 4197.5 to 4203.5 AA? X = 4.81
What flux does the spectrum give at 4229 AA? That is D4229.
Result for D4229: 4.427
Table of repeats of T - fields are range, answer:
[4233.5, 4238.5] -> 4.56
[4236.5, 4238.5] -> 4.5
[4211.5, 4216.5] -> 4.6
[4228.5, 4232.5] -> 4.52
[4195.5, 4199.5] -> 4.86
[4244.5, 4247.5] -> 5.1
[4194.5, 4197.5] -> 4.62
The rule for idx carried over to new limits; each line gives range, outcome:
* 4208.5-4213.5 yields 4.68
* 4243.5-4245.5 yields 4.97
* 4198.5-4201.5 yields 4.86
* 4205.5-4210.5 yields 4.83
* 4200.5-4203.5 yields 4.98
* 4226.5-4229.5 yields 4.54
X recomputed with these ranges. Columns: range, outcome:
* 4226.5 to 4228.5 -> 4.519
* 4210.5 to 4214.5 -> 4.361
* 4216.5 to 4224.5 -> 4.757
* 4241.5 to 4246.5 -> 4.942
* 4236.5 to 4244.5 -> 4.471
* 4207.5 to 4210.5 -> 4.923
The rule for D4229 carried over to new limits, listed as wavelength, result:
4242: 4.942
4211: 4.737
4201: 4.822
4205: 4.322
